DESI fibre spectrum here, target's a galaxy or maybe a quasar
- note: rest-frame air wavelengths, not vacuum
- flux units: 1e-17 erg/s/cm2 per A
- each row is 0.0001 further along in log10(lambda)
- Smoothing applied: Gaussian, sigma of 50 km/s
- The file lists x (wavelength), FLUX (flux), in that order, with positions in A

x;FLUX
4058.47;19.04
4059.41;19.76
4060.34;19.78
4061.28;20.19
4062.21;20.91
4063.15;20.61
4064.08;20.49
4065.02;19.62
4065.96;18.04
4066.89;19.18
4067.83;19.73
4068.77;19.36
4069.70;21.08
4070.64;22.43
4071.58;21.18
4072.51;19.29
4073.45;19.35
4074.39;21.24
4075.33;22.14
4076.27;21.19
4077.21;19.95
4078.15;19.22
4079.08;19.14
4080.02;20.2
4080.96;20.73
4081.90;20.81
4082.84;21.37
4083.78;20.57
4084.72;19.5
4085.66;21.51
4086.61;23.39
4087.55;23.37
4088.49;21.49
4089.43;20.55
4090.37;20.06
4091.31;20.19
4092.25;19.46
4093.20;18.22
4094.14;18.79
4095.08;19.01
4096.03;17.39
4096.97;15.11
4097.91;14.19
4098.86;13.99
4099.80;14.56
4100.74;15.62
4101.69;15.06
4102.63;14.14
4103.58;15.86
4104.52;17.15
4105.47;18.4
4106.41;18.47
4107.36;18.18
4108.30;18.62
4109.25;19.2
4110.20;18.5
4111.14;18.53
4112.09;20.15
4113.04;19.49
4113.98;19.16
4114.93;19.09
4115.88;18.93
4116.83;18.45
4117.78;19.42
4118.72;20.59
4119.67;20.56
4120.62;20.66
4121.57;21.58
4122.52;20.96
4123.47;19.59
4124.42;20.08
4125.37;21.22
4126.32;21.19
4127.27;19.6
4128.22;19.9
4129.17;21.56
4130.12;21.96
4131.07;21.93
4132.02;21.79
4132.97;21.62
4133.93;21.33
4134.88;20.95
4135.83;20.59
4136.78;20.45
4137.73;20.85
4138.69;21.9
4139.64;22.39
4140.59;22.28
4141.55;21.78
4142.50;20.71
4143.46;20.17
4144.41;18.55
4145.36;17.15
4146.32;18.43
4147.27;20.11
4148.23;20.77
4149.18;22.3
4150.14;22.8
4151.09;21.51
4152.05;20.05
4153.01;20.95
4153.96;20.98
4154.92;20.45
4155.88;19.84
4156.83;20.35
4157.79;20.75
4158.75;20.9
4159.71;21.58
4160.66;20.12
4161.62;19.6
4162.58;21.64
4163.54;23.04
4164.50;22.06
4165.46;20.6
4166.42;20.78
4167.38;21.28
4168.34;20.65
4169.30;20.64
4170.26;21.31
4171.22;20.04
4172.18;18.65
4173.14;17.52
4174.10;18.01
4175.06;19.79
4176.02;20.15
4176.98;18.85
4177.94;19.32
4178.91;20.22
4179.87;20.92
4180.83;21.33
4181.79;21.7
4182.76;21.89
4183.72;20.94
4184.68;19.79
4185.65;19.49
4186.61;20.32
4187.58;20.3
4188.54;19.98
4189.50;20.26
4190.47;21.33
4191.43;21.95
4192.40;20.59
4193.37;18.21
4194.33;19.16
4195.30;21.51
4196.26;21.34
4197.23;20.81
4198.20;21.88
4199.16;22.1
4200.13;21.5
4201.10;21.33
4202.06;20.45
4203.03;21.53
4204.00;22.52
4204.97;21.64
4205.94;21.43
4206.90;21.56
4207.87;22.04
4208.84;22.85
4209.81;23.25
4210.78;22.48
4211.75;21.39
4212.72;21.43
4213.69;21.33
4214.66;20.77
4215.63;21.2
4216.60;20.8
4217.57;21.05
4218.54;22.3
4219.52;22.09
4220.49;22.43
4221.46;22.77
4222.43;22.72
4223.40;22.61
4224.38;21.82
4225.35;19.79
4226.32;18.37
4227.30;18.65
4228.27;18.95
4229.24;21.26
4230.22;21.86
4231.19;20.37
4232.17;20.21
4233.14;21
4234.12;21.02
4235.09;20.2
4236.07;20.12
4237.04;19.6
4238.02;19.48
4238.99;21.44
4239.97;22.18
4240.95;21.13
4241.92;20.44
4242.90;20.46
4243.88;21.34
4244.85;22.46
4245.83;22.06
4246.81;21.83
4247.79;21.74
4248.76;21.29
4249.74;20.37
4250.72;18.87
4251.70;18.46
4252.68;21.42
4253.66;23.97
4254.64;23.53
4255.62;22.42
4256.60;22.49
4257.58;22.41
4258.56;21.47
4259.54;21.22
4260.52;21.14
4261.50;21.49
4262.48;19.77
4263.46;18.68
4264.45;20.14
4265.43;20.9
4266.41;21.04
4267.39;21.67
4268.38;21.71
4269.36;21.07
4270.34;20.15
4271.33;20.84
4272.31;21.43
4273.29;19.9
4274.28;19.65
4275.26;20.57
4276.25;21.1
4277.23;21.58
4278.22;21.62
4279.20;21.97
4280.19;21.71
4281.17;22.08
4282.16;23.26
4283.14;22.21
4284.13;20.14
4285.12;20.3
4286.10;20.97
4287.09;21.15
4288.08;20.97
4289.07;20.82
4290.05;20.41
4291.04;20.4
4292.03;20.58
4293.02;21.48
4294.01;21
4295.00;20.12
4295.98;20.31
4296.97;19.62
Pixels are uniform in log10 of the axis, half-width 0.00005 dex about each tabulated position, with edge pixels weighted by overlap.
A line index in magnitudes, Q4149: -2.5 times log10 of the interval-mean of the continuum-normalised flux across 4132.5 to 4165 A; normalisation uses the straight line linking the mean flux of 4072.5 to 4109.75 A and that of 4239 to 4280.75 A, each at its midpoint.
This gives -0.06 mag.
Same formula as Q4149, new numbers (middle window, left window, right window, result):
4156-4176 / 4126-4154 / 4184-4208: 0.02 mag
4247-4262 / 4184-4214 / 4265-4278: -0.03 mag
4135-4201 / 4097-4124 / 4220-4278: -0.07 mag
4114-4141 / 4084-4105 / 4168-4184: -0.10 mag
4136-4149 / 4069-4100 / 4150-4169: 0.01 mag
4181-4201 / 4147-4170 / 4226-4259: 0.01 mag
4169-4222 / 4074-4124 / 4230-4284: -0.03 mag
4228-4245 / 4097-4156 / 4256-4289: 0.00 mag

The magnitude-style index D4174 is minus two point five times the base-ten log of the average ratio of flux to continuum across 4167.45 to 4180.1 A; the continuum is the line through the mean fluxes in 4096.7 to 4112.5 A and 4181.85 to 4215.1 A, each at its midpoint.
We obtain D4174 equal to 0.02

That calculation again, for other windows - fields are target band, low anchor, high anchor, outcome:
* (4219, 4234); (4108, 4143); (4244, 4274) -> 0.002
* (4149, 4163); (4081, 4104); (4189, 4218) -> -0.040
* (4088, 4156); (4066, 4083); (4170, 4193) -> 0.039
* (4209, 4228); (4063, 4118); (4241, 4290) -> -0.041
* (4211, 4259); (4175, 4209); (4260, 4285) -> -0.012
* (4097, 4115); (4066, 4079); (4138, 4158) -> 0.190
